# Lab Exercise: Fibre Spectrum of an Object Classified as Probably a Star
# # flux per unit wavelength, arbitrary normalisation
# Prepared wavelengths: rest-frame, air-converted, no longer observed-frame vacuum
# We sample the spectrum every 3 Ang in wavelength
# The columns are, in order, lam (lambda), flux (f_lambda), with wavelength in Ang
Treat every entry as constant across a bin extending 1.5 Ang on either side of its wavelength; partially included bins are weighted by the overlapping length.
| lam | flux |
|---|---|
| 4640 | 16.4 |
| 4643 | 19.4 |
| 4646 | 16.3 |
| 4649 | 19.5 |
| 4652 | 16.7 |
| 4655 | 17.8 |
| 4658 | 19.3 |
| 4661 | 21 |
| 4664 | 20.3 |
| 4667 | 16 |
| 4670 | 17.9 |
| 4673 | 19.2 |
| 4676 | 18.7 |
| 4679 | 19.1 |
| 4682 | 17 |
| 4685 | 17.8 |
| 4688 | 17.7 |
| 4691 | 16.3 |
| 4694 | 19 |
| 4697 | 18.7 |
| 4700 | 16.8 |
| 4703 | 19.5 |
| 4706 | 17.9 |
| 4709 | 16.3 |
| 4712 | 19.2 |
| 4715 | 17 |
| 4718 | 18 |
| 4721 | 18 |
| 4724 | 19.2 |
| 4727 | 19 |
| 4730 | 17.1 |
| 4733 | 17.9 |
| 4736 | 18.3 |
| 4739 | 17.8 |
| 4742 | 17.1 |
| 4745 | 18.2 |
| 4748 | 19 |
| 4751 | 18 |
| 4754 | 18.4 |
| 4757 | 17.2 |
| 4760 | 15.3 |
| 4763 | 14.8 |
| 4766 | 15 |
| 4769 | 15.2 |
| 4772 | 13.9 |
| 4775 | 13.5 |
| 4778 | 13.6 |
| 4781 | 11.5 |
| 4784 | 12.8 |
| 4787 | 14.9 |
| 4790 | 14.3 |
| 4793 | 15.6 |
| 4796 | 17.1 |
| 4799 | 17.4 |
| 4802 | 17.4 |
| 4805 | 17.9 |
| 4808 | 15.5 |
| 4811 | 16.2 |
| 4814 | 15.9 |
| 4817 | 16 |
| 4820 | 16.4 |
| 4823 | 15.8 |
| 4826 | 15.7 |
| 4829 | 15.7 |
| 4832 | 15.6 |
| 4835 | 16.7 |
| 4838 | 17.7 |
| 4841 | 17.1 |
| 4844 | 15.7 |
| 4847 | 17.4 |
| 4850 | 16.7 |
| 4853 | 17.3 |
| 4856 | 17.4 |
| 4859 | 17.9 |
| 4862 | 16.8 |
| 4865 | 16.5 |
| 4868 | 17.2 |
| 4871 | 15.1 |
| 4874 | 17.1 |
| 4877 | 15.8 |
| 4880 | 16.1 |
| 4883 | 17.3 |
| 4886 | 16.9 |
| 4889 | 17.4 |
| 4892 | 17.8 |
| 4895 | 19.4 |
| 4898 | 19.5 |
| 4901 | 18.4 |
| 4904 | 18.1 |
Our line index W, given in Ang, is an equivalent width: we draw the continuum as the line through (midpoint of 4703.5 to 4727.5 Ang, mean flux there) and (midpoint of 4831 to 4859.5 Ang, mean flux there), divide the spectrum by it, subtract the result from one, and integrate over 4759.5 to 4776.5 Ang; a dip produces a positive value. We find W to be 2.9 Ang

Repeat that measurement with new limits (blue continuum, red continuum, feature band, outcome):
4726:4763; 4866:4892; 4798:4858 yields 1.6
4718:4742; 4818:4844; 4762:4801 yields 5.8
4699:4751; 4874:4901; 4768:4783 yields 3.7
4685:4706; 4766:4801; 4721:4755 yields -3.8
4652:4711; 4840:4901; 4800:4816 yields 0.8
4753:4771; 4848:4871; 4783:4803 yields 0.7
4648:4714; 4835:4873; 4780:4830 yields 4.6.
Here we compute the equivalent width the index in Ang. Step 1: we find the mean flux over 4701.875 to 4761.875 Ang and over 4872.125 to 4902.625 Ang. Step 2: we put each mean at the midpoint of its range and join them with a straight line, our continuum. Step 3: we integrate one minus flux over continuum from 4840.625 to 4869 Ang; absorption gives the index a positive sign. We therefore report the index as 1.0 Ang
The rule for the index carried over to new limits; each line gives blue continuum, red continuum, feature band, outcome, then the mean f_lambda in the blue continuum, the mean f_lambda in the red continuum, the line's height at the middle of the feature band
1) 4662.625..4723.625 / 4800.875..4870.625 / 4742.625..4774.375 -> 1.7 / 18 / 16.6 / 17.4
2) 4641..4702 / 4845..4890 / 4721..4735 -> -0.3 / 18.2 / 16.8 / 17.8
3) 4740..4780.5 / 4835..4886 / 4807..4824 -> 0.5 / 16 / 16.8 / 16.5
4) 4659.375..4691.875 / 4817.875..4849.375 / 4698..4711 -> 0.2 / 18.3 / 16.4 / 18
